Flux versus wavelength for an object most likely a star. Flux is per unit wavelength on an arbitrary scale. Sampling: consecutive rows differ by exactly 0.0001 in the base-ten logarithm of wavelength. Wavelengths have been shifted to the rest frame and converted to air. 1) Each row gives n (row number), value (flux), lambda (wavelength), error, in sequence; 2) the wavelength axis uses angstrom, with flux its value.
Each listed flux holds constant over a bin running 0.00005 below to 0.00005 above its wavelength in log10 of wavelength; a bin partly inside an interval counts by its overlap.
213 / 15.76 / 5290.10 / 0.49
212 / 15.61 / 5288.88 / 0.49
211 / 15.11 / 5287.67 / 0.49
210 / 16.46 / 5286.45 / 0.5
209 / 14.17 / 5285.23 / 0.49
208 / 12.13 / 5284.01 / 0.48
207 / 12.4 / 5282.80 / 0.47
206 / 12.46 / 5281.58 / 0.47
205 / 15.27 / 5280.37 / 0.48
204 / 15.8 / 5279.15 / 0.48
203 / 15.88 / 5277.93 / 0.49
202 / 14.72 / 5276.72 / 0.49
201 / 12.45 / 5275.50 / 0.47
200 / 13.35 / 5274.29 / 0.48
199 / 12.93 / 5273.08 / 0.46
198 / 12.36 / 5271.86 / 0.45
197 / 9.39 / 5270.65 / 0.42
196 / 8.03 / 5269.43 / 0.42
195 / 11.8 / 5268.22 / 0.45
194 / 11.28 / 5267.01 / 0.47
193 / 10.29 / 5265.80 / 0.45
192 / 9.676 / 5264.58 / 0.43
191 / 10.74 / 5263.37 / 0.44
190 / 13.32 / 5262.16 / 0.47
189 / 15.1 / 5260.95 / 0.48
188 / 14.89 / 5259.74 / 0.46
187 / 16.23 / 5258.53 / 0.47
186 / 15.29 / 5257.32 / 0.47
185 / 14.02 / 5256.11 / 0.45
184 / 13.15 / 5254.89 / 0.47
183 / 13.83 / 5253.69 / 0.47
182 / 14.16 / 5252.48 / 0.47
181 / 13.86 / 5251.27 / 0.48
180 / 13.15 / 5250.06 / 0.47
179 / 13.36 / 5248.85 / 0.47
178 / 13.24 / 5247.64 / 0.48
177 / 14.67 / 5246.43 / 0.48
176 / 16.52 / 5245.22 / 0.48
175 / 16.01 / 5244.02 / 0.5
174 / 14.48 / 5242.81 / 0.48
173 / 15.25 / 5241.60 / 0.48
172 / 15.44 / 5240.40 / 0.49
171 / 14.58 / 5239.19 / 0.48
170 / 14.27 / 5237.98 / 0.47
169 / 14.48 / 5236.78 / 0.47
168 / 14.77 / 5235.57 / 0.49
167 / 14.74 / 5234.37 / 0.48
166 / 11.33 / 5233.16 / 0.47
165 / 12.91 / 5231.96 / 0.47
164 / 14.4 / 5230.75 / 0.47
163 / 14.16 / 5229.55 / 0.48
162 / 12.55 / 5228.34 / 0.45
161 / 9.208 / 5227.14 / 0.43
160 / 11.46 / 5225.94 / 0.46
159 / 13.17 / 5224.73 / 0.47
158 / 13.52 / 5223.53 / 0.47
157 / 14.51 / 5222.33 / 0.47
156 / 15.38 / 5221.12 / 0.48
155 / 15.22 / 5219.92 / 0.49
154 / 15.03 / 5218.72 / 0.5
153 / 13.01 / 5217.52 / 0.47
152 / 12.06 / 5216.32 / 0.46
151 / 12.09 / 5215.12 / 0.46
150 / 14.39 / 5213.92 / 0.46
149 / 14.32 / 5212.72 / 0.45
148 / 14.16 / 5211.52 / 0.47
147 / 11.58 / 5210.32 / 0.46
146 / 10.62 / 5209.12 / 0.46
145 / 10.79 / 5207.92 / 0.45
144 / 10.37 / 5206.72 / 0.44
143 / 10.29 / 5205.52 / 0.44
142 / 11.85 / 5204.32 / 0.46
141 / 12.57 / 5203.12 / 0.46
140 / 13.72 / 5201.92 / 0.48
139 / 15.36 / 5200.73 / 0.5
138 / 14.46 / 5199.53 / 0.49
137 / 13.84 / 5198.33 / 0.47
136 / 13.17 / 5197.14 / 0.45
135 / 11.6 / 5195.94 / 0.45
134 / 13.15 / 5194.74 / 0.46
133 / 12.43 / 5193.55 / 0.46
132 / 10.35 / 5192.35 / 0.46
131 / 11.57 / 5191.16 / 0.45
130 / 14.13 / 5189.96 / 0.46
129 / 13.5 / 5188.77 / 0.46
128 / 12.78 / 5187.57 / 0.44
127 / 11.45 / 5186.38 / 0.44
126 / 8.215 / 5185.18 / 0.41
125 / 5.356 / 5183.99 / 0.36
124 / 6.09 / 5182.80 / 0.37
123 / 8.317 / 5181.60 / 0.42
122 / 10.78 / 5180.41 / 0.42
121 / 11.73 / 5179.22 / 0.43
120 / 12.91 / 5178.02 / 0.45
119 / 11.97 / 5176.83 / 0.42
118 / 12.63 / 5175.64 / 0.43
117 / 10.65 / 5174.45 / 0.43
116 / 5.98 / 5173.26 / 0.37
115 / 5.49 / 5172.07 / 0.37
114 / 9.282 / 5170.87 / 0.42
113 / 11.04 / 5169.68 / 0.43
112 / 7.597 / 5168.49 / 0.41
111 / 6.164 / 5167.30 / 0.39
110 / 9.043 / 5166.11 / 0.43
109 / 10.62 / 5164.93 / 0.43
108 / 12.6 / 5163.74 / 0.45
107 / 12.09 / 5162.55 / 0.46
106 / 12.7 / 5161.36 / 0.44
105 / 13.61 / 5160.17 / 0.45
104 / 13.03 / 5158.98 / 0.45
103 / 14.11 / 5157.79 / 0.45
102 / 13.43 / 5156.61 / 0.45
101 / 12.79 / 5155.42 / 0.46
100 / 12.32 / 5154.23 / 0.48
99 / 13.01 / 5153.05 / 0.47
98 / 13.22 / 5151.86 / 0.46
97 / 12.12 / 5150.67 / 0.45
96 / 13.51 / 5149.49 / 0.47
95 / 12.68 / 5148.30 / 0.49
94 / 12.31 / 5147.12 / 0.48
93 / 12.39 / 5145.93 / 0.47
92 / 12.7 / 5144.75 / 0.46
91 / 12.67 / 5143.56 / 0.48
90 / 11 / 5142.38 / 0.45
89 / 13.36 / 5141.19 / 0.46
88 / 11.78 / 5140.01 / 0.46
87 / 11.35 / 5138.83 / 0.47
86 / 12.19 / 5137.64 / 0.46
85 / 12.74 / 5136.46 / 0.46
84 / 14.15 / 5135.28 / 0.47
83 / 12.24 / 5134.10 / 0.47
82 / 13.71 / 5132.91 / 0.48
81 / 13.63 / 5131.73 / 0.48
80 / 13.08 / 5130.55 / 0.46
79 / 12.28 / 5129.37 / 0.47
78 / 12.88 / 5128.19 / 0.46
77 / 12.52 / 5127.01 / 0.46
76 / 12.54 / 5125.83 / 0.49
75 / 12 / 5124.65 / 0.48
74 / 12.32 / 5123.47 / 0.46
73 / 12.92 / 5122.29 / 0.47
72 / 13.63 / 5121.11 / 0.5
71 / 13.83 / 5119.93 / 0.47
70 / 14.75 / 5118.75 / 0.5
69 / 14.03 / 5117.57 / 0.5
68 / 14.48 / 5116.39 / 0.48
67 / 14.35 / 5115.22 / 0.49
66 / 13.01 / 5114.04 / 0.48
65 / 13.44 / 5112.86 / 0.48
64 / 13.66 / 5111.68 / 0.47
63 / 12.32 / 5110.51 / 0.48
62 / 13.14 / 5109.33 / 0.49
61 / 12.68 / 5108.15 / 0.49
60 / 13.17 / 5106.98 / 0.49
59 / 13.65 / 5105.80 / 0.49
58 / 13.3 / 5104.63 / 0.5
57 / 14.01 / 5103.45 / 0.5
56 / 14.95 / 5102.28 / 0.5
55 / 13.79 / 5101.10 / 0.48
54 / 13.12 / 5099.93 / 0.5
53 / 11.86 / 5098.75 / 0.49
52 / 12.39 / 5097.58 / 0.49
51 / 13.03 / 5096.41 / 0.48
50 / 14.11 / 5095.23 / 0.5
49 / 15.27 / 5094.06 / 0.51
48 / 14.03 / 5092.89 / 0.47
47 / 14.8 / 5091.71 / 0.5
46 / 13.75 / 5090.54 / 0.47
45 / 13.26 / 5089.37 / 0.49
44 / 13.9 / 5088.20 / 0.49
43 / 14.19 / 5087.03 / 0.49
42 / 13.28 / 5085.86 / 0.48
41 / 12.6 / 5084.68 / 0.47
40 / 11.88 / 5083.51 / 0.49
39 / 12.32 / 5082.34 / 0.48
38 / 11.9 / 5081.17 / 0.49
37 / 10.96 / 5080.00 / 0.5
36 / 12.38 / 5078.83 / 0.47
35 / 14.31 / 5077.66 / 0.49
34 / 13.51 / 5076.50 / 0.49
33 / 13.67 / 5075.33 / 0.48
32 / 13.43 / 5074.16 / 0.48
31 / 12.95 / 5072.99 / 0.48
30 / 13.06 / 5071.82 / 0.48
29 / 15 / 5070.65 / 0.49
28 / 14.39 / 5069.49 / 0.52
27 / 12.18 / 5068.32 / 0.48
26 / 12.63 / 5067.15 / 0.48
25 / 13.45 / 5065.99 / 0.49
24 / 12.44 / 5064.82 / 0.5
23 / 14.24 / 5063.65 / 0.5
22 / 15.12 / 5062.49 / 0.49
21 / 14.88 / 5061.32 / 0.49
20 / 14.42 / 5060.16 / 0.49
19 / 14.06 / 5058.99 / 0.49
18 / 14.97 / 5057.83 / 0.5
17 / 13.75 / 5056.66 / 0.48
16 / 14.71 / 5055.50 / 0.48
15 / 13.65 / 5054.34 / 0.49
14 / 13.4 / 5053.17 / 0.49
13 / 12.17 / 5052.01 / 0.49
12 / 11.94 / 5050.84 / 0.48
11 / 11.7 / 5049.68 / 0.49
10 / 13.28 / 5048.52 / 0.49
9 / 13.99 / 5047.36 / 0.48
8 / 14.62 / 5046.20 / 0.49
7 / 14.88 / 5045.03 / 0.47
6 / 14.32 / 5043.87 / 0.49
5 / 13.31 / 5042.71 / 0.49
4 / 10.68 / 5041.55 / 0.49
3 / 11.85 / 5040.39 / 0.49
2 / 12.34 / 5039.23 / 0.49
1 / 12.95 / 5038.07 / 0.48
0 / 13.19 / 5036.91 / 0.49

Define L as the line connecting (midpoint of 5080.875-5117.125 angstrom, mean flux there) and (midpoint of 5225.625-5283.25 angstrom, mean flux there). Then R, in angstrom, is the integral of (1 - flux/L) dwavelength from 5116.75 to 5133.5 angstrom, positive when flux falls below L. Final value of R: 0.3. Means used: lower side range 13.4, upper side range 13.4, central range 13.2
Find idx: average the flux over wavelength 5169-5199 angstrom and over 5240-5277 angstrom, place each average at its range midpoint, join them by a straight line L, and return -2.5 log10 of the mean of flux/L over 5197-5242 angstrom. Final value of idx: -0.115 mag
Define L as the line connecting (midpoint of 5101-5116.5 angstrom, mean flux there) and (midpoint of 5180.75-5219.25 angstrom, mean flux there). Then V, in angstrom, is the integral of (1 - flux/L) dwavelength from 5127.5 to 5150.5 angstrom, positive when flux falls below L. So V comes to 0.6 angstrom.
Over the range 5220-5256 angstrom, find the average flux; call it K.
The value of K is 13.9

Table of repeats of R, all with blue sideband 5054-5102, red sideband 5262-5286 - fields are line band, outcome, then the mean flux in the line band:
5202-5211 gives 1.04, 11.3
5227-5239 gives -0.78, 13.5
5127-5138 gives 0.19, 13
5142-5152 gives 0.47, 12.5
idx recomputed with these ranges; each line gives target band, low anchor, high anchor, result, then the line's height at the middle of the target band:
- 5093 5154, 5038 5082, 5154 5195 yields -0.10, 12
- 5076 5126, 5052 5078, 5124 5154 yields -0.01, 13.2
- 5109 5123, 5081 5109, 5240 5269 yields -0.01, 13.4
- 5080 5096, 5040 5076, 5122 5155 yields -0.02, 13.2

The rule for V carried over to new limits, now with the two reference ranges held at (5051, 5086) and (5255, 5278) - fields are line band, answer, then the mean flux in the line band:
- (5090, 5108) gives -0.5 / 13.7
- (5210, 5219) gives -0.3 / 13.3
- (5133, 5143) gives 0.5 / 12.4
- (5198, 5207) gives 0.0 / 12.9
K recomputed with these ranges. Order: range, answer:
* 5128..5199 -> 11.6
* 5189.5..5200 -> 12.7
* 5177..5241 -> 12.5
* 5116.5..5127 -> 13.3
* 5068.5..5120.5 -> 13.4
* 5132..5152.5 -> 12.6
